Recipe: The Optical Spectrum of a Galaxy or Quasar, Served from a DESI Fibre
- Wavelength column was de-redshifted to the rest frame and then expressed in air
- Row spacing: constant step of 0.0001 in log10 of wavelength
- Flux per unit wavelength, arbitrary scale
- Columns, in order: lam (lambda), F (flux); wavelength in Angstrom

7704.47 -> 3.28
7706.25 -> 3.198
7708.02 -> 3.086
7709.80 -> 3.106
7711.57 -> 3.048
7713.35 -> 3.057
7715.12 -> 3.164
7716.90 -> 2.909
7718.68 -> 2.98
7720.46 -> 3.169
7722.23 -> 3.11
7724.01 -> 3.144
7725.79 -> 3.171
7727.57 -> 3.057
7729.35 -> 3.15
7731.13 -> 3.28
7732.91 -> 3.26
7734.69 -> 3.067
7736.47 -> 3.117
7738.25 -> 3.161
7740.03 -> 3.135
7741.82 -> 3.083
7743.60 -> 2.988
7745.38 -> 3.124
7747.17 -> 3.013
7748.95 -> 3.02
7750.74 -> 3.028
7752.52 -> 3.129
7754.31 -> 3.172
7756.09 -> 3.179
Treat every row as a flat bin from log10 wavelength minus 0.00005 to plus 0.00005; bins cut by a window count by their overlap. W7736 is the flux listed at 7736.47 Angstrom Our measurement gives 3.117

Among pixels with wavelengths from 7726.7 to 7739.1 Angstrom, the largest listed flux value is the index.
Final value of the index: 3.28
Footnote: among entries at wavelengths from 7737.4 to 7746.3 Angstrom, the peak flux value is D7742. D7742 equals 3.161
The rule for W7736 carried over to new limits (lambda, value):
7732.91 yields 3.26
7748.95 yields 3.02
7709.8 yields 3.106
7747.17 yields 3.013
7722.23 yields 3.11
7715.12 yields 3.164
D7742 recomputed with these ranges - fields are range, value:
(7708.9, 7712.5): 3.106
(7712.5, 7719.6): 3.164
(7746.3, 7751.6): 3.028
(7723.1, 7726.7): 3.171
